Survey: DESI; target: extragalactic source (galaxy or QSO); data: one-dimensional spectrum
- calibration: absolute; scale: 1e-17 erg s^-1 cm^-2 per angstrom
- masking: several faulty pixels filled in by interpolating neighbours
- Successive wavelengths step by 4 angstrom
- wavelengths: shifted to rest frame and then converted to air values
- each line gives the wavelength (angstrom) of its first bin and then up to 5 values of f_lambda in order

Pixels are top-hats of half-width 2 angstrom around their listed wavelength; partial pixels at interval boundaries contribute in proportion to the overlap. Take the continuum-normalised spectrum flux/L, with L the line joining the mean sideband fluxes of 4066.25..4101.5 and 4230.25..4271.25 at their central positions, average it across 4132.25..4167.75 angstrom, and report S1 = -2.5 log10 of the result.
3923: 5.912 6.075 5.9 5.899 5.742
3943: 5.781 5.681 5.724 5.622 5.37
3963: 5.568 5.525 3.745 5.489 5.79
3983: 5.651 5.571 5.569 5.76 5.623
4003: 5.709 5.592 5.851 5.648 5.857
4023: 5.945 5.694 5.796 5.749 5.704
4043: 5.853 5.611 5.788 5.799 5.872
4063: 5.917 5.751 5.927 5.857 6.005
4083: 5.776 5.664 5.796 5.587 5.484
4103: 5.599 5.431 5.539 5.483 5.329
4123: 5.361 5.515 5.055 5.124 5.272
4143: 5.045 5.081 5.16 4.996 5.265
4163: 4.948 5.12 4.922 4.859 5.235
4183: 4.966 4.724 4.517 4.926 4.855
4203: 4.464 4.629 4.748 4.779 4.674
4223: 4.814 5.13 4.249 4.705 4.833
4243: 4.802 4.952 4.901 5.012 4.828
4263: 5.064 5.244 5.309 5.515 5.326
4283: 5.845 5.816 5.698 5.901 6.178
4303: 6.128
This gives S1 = 0.06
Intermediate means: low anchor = 5.76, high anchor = 4.9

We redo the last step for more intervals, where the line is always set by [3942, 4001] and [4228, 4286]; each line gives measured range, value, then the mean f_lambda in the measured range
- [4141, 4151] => 0.030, 5.08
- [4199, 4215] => 0.104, 4.66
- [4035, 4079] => -0.088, 5.81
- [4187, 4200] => 0.088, 4.75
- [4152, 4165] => 0.028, 5.08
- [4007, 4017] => -0.056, 5.72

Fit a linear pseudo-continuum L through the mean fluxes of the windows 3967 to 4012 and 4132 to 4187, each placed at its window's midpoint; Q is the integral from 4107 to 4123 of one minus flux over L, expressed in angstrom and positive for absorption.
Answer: -0.8 angstrom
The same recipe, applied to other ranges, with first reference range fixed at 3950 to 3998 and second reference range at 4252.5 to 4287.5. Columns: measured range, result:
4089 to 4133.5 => -0.7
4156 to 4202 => 3.6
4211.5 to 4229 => 1.6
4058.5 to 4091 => -2.7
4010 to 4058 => -3.2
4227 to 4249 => 2.4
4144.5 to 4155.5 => 0.6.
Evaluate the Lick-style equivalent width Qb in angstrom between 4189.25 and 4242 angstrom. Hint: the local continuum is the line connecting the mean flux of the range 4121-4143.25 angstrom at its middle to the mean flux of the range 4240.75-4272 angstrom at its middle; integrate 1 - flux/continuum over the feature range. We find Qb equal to 3.8 angstrom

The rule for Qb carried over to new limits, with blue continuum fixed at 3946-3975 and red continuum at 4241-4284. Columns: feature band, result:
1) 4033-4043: -0.90 angstrom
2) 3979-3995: -1.02 angstrom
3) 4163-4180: 0.61 angstrom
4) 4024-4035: -1.01 angstrom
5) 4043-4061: -1.74 angstrom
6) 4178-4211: 2.63 angstrom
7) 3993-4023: -2.51 angstrom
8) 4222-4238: 1.36 angstrom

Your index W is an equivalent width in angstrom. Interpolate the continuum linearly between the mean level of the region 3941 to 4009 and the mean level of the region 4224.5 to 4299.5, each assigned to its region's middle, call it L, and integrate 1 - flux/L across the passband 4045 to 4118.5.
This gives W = -4.18 angstrom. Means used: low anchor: 5.52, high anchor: 5.2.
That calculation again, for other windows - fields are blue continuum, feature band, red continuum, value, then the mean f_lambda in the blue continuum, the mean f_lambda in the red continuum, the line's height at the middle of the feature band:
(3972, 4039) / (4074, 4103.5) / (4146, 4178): -2.10 angstrom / 5.68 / 5.05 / 5.34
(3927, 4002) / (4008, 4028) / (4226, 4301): -1.03 angstrom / 5.57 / 5.23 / 5.51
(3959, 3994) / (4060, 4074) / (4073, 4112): -0.63 angstrom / 5.38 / 5.68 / 5.61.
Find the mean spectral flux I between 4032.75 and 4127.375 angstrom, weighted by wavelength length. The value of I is 5.69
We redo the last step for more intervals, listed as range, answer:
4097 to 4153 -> 5.32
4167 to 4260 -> 4.81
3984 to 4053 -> 5.72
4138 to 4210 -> 4.94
